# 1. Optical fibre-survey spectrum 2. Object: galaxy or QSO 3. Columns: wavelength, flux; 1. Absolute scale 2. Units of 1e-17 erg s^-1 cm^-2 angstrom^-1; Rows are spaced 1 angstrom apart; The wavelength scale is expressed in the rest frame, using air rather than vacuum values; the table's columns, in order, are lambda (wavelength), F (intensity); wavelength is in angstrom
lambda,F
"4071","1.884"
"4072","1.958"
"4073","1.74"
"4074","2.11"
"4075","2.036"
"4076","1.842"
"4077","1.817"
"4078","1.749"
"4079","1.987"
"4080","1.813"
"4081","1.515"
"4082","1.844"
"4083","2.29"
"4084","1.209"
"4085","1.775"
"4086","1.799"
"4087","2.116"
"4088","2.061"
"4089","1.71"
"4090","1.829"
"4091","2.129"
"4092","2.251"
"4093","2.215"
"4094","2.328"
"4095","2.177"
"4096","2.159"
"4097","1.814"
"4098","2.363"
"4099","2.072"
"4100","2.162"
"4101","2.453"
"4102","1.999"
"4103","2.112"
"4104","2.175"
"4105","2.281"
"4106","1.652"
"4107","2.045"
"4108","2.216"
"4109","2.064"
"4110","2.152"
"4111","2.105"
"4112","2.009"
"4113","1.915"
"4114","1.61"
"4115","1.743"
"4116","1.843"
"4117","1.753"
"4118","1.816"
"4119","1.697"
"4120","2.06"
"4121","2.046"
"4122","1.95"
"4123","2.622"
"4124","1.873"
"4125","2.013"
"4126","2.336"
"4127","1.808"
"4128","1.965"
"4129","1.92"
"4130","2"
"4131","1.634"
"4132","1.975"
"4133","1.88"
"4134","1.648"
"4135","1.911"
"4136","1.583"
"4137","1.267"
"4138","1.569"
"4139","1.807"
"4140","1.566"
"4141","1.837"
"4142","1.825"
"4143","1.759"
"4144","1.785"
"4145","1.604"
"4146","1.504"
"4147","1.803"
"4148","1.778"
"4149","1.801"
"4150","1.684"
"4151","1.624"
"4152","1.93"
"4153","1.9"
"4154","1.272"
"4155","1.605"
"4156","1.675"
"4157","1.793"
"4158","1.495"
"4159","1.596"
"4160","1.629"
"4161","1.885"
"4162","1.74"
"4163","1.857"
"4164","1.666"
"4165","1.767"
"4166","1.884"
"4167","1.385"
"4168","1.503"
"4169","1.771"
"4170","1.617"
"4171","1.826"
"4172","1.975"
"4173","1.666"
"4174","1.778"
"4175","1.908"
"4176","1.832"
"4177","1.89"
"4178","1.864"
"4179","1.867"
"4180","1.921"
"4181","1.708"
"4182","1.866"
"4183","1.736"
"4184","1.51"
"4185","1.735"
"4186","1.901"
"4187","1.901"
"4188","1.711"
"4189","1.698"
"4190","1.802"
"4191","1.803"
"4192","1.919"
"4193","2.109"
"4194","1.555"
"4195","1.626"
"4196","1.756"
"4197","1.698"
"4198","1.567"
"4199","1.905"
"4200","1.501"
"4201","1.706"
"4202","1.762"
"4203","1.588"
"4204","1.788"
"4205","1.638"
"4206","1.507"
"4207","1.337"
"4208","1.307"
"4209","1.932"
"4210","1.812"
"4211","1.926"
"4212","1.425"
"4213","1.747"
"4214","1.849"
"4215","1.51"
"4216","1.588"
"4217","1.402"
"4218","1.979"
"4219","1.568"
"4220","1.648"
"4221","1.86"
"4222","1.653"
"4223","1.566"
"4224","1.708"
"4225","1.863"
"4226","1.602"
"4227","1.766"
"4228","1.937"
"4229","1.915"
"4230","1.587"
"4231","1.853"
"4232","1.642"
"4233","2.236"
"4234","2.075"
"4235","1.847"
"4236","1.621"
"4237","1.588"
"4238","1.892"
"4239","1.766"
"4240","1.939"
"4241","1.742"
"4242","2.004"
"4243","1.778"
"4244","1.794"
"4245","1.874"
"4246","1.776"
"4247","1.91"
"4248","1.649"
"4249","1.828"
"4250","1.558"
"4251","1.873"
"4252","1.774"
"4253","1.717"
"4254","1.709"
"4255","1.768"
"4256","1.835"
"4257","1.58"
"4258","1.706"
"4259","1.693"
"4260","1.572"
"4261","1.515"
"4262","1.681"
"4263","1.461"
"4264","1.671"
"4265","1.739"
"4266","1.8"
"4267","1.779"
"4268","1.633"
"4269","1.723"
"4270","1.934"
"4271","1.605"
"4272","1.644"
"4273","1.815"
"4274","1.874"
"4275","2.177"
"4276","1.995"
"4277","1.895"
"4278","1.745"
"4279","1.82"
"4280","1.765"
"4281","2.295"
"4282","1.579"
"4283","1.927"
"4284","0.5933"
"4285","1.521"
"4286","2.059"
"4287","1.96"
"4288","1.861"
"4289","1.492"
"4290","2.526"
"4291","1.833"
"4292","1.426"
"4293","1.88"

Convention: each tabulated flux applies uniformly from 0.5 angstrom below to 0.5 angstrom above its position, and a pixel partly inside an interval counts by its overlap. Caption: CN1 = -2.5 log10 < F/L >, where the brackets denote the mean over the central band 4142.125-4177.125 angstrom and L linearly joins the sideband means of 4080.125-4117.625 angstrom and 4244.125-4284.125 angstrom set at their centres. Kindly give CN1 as 0.11 mag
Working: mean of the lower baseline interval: 2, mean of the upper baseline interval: 1.75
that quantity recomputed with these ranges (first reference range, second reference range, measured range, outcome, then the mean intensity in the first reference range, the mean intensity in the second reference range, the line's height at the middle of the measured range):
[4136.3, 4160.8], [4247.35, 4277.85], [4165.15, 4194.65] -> -0.06 mag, 1.67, 1.74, 1.69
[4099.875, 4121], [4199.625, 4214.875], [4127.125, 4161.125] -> 0.09 mag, 1.99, 1.65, 1.87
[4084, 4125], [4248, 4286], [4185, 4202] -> 0.06 mag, 2.02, 1.73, 1.86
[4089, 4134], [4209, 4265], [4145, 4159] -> 0.15 mag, 2.02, 1.74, 1.93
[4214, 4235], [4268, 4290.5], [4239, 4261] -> 0.01 mag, 1.75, 1.81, 1.78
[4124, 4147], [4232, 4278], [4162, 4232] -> 0.03 mag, 1.78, 1.78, 1.78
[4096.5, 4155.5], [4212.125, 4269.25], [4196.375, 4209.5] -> 0.10 mag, 1.88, 1.74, 1.79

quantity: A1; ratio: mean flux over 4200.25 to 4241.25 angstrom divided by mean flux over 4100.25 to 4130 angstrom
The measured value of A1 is 0.86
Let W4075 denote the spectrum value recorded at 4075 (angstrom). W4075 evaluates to 2.036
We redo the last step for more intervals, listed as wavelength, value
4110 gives 2.152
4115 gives 1.743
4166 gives 1.884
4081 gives 1.515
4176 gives 1.832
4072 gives 1.958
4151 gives 1.624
